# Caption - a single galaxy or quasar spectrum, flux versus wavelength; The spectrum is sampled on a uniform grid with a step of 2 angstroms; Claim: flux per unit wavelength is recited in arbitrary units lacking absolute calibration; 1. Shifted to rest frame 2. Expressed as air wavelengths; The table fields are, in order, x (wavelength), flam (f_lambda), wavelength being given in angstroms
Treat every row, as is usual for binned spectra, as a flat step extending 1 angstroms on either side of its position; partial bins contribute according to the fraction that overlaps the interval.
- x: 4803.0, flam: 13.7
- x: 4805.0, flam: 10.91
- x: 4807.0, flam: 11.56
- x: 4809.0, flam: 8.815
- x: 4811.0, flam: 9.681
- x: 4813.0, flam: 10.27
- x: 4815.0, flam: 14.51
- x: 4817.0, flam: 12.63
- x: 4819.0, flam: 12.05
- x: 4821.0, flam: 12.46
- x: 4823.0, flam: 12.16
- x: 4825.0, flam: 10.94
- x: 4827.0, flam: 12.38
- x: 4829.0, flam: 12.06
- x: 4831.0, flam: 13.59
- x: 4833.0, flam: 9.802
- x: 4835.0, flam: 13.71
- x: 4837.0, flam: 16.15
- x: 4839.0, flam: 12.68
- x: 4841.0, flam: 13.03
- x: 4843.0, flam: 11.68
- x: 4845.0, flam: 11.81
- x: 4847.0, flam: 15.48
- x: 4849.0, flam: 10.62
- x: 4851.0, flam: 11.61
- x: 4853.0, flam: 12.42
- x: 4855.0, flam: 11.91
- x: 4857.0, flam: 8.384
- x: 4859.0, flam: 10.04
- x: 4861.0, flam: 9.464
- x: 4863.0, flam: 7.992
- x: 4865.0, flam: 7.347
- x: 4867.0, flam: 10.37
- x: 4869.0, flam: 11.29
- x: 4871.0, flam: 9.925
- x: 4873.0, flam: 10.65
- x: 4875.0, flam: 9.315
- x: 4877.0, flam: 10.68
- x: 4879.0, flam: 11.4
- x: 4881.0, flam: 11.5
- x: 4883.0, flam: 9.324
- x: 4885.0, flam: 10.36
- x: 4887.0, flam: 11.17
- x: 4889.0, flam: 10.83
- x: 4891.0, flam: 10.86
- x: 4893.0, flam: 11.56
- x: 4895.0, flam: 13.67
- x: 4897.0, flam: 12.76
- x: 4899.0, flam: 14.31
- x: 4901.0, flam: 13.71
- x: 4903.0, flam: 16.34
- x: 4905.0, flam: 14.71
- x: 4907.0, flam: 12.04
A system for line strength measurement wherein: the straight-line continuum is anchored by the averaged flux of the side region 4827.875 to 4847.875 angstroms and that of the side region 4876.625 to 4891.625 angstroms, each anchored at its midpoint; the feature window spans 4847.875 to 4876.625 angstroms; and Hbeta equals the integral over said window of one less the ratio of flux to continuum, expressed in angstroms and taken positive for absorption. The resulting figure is 4.1 angstroms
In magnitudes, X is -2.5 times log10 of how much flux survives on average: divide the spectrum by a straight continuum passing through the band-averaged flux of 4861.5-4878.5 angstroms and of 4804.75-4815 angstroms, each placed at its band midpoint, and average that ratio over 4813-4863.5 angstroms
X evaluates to -0.17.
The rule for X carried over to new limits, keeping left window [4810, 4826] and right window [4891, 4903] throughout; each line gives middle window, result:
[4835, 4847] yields -0.091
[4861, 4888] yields 0.265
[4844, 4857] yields 0.037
